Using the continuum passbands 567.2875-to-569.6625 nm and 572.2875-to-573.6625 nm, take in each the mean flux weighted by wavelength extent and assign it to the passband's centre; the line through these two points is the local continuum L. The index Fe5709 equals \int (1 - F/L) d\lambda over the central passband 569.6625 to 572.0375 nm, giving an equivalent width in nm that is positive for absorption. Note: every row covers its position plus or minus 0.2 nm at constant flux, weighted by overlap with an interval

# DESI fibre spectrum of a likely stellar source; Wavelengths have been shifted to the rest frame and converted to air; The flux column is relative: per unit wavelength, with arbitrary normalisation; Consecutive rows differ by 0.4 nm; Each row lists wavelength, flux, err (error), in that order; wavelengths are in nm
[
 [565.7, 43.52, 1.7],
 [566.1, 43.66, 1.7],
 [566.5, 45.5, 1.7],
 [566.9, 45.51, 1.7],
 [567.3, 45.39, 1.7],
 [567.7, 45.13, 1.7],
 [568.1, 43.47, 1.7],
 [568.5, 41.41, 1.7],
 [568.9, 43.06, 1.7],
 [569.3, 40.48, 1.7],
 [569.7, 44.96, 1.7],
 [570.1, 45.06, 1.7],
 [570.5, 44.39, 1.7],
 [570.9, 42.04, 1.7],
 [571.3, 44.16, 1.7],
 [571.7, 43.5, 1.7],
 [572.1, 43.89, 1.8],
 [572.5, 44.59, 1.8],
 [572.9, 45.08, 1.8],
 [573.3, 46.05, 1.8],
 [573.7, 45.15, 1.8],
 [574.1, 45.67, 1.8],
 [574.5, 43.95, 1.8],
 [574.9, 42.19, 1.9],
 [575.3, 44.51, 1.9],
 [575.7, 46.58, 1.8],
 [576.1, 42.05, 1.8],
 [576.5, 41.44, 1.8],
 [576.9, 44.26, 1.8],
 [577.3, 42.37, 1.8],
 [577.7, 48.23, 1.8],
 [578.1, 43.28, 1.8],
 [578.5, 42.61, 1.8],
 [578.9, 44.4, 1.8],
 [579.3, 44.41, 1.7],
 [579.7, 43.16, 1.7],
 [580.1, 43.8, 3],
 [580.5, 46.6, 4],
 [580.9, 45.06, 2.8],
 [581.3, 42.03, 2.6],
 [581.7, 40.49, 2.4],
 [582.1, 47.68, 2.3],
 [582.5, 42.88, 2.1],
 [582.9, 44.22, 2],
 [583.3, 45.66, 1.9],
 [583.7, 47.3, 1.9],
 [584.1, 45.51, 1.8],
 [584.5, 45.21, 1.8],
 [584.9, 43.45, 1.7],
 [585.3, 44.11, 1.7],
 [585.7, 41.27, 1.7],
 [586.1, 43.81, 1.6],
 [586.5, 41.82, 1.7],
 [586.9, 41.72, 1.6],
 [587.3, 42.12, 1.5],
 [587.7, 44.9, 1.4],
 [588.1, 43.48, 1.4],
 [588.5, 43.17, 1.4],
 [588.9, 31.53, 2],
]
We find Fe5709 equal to 0.01 nm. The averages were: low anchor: 43.1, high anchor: 45.2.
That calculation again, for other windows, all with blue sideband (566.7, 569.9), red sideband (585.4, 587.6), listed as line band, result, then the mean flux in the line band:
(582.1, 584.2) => -0.13 nm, 45.3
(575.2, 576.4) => -0.03 nm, 44.1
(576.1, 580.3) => -0.07 nm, 43.7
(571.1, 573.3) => -0.05 nm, 44.4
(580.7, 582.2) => -0.03 nm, 43.6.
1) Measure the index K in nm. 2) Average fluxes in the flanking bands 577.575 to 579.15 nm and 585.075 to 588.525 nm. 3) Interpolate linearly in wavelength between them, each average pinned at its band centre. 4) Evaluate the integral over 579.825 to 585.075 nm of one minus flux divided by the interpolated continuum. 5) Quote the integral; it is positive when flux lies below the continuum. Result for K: -0.11 nm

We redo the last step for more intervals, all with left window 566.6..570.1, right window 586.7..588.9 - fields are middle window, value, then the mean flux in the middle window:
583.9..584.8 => -0.06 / 45.1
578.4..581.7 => -0.08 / 43.8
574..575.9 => -0.06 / 44.5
